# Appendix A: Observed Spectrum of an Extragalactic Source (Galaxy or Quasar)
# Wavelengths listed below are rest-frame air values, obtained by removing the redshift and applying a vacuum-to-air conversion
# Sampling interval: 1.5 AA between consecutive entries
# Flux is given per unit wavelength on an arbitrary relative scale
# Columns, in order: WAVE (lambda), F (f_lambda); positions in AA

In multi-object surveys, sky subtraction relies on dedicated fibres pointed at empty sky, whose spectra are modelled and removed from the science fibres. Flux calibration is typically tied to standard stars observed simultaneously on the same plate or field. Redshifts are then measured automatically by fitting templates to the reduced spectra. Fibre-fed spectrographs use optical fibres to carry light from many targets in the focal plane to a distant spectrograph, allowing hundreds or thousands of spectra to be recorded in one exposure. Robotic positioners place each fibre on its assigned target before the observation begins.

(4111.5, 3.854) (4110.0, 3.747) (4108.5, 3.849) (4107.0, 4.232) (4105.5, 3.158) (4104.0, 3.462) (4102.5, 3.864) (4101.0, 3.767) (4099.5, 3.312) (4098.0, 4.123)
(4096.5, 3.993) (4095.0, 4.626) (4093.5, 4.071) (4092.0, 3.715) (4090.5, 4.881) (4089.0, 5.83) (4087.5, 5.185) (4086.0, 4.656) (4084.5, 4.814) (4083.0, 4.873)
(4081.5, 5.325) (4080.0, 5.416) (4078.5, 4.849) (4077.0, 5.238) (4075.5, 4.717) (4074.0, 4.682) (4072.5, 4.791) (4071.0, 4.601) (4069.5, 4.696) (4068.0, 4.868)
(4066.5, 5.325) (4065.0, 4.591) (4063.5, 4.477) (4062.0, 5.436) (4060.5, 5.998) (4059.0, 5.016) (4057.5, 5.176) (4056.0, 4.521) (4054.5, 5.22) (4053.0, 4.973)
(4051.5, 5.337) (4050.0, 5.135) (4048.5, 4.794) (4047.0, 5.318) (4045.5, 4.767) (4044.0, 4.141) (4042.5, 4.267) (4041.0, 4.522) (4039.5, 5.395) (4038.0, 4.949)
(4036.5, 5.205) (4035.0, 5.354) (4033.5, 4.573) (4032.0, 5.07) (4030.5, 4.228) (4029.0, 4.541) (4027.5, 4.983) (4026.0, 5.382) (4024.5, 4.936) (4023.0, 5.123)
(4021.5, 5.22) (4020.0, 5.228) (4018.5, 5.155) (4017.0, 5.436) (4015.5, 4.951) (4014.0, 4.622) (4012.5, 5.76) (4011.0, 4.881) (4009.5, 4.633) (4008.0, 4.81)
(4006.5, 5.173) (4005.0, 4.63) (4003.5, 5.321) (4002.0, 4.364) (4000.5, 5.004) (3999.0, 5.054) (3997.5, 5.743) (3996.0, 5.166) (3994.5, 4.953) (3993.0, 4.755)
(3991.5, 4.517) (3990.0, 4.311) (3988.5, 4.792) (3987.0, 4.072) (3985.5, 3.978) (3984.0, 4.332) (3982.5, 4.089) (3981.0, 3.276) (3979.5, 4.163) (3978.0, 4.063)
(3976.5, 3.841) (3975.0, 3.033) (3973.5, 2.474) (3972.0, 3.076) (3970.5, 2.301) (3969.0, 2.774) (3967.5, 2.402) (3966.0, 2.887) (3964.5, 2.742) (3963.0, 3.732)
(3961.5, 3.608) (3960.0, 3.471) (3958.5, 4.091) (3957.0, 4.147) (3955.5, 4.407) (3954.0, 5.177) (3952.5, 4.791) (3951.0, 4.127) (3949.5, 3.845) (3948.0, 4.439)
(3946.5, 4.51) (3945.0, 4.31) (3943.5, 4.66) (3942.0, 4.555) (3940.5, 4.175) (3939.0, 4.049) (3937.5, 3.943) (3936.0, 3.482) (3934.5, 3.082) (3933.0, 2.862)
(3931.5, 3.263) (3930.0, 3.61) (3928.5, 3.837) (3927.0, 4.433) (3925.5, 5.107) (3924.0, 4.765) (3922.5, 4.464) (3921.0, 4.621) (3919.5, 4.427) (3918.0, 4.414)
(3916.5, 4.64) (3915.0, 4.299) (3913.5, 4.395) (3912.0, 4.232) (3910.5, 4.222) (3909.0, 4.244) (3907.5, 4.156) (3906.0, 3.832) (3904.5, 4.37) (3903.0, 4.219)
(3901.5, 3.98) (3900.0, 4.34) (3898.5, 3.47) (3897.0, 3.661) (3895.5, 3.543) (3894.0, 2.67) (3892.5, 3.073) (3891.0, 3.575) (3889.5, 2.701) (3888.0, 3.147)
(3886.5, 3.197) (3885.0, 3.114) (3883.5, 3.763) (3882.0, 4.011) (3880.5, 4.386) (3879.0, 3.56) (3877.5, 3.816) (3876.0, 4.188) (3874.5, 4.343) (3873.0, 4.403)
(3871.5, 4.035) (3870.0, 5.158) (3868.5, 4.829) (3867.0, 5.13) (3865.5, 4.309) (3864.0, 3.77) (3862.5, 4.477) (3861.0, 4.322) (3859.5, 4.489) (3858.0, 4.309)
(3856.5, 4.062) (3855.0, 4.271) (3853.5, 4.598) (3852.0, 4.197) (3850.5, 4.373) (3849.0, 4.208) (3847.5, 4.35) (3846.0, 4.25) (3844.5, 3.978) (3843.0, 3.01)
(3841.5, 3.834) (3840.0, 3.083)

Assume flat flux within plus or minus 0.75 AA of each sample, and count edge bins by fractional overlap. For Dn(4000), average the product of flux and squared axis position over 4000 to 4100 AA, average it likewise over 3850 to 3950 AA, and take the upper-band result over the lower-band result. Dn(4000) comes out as 1.3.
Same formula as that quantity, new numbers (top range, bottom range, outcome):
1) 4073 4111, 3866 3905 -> 1.26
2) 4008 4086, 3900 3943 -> 1.28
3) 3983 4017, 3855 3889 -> 1.25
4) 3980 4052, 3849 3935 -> 1.27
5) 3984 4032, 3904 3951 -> 1.22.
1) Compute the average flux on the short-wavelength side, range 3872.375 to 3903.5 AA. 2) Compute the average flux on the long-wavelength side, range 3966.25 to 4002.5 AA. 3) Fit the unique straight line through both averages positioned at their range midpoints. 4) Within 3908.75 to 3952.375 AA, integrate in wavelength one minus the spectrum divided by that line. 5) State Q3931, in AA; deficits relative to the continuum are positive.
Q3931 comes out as -4.19 AA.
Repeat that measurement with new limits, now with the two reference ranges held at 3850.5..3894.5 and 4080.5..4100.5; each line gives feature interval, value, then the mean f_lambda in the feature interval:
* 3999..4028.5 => -4.4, 5.03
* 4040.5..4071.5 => -3.0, 4.92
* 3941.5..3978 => 4.3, 3.73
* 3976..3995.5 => 0.2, 4.26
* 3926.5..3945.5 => 1.5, 3.85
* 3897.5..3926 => -1.4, 4.31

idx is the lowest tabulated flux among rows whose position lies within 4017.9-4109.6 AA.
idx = 3.158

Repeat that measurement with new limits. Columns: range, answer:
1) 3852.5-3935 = 2.67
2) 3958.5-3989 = 2.301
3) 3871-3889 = 3.114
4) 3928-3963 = 2.862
